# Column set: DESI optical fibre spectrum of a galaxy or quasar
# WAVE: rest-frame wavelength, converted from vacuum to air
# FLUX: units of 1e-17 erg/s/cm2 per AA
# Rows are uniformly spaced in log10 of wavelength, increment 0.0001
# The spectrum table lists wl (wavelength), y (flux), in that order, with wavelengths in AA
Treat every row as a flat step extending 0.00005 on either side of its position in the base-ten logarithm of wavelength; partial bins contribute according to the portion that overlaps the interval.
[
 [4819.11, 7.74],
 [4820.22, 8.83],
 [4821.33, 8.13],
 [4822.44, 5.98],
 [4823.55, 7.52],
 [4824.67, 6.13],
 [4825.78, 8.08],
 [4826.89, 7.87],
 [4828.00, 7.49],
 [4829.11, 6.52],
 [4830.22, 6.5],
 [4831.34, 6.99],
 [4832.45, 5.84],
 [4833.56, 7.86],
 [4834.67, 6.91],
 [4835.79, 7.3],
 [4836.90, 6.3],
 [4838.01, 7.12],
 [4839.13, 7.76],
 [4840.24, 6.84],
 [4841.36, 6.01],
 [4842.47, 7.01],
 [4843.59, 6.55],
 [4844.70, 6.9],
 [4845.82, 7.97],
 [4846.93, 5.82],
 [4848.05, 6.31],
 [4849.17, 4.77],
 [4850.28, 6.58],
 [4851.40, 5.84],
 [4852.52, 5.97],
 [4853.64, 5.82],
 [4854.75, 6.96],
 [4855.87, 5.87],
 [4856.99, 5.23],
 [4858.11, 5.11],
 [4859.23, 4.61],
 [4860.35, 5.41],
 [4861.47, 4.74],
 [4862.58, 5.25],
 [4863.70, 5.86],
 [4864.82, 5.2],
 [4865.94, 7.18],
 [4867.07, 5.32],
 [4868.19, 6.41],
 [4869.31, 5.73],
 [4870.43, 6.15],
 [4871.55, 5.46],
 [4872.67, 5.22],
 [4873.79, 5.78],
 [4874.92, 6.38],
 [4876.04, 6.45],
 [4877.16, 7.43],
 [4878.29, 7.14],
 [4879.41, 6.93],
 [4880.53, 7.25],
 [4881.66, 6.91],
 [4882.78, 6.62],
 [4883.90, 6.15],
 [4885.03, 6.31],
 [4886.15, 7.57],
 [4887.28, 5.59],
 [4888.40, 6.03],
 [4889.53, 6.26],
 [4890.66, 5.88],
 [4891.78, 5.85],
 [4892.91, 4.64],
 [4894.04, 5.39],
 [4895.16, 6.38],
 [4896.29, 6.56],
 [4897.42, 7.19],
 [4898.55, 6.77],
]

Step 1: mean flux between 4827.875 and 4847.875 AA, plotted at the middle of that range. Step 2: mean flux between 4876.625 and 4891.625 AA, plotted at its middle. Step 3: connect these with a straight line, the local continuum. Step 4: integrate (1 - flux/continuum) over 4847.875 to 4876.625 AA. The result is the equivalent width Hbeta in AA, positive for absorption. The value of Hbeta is 4.1 AA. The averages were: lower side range 6.85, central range 5.75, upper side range 6.6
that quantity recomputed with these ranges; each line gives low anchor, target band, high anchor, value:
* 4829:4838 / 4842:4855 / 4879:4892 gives 0.7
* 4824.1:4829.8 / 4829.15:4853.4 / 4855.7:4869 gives -0.4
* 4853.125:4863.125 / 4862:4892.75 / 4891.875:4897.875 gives -2.6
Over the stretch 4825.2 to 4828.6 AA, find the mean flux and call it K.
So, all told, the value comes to 7.8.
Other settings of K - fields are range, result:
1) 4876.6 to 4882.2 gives 7.13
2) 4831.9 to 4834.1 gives 6.85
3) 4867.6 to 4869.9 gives 6.07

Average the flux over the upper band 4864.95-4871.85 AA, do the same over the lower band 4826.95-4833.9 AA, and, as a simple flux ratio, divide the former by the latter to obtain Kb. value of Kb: 0.87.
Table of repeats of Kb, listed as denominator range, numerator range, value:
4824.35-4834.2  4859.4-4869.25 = 0.80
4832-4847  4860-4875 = 0.82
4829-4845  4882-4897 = 0.89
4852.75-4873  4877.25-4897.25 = 1.13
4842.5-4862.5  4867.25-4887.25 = 1.08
